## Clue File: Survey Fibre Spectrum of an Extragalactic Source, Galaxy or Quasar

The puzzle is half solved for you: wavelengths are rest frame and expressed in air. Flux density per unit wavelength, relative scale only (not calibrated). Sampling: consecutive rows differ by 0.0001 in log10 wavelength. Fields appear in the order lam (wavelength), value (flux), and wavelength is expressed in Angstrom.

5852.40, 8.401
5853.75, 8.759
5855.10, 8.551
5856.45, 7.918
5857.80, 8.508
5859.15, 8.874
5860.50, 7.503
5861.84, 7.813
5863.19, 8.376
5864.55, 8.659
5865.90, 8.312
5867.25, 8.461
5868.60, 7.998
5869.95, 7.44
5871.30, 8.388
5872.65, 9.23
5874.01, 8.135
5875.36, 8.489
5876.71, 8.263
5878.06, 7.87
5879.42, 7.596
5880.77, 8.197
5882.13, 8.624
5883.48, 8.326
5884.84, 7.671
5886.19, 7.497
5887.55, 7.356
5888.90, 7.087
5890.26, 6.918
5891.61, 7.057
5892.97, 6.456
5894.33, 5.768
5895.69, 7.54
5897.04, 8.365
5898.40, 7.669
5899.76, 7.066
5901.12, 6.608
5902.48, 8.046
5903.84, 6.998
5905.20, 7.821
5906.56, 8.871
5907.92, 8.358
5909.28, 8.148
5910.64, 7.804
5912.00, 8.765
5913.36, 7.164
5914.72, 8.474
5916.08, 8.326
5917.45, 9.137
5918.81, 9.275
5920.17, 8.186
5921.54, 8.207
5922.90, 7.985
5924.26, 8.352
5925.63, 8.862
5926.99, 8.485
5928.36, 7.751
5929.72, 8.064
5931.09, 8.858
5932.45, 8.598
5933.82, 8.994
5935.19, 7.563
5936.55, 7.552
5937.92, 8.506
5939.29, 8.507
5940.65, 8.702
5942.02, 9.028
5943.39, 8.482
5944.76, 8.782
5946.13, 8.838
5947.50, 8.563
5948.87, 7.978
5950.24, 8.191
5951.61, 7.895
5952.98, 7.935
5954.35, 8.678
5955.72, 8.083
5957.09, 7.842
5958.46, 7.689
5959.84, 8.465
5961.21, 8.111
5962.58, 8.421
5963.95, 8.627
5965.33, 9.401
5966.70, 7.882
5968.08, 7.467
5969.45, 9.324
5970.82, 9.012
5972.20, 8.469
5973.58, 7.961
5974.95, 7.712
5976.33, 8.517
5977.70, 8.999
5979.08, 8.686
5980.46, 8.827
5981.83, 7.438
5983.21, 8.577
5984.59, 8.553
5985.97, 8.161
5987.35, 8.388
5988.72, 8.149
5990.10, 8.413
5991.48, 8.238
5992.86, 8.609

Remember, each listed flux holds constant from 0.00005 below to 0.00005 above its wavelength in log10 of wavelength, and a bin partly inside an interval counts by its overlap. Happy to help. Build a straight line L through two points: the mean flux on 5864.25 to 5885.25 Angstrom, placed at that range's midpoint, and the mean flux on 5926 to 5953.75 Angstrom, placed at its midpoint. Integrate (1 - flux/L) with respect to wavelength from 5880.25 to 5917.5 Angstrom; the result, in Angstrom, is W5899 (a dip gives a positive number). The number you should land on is 2.6 Angstrom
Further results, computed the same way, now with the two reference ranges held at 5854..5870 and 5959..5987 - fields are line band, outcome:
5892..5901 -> 1.3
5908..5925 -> 0.0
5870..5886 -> 0.1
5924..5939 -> 0.0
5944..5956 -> 0.1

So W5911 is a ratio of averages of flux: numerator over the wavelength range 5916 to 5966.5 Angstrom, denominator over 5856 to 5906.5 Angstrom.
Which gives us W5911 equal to 1.1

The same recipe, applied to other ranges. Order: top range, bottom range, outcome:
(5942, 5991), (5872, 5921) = 1.06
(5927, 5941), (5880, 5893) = 1.10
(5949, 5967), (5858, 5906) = 1.06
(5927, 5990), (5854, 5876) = 1.01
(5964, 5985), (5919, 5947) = 1.00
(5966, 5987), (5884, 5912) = 1.12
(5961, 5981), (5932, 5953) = 1.01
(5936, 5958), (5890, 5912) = 1.11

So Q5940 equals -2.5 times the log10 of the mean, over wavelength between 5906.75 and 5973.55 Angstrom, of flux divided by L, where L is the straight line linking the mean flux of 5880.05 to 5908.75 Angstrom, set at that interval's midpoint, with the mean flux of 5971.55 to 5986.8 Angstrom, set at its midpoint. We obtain -0.053 mag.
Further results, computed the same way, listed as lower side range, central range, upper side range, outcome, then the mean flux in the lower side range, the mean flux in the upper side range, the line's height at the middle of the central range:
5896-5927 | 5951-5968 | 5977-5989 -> 0.014 mag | 8.12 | 8.43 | 8.33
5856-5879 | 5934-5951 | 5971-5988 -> -0.010 mag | 8.24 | 8.37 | 8.33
